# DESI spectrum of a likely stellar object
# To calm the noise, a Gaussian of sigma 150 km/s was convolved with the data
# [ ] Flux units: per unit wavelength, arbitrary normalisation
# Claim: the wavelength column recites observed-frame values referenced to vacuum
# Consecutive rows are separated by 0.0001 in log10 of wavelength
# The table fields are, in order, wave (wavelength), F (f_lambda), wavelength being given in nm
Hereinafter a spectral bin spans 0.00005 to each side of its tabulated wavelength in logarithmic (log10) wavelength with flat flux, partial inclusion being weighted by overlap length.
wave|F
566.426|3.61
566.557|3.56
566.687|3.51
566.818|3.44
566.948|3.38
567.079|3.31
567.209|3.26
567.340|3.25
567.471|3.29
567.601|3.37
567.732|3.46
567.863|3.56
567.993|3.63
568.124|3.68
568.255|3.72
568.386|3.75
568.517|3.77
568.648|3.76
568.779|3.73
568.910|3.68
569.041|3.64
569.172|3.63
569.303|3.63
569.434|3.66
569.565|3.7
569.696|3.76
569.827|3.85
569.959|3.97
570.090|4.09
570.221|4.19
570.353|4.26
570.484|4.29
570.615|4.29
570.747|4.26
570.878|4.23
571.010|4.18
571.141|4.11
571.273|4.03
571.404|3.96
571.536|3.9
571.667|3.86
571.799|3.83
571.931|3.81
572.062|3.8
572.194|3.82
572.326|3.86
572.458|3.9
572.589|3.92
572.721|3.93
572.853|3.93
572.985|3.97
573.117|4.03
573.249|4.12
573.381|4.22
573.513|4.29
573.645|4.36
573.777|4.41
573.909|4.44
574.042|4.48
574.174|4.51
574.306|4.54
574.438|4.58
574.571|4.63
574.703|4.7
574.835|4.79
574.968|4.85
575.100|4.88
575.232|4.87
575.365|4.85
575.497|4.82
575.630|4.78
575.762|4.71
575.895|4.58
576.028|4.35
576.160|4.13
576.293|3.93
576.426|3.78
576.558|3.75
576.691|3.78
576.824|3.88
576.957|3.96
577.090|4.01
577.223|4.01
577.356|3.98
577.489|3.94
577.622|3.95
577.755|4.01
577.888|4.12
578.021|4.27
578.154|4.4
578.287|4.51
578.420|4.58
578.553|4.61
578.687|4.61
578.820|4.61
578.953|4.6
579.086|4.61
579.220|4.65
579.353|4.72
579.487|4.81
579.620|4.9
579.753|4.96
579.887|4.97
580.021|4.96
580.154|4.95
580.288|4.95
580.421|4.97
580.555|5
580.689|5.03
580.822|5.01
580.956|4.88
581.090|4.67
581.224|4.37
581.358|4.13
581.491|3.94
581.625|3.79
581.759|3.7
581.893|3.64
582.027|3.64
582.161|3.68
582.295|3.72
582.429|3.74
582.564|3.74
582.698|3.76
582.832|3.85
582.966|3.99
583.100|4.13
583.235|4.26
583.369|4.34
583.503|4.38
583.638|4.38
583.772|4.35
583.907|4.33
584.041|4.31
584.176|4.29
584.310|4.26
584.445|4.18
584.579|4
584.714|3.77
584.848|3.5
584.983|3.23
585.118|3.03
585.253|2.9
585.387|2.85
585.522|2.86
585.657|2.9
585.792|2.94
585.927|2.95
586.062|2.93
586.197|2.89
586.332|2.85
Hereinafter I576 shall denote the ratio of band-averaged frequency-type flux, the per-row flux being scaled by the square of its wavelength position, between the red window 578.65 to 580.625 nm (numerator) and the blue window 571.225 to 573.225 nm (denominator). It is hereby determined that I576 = 1.3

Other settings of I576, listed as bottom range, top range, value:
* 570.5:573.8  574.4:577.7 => 1.09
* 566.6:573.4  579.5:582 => 1.25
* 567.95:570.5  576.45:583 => 1.17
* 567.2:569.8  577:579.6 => 1.25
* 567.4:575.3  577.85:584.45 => 1.12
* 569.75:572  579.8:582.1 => 1.15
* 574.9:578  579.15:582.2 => 1.08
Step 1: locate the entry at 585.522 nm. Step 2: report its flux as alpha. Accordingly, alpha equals 2.86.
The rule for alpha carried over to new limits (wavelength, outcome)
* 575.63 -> 4.78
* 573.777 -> 4.41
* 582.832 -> 3.85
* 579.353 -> 4.72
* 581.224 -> 4.37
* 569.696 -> 3.76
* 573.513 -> 4.29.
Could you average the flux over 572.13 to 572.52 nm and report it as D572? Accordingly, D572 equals 3.86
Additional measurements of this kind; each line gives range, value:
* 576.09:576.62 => 3.91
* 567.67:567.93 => 3.52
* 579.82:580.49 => 4.96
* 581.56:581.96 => 3.71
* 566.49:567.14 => 3.44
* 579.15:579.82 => 4.81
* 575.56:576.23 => 4.51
